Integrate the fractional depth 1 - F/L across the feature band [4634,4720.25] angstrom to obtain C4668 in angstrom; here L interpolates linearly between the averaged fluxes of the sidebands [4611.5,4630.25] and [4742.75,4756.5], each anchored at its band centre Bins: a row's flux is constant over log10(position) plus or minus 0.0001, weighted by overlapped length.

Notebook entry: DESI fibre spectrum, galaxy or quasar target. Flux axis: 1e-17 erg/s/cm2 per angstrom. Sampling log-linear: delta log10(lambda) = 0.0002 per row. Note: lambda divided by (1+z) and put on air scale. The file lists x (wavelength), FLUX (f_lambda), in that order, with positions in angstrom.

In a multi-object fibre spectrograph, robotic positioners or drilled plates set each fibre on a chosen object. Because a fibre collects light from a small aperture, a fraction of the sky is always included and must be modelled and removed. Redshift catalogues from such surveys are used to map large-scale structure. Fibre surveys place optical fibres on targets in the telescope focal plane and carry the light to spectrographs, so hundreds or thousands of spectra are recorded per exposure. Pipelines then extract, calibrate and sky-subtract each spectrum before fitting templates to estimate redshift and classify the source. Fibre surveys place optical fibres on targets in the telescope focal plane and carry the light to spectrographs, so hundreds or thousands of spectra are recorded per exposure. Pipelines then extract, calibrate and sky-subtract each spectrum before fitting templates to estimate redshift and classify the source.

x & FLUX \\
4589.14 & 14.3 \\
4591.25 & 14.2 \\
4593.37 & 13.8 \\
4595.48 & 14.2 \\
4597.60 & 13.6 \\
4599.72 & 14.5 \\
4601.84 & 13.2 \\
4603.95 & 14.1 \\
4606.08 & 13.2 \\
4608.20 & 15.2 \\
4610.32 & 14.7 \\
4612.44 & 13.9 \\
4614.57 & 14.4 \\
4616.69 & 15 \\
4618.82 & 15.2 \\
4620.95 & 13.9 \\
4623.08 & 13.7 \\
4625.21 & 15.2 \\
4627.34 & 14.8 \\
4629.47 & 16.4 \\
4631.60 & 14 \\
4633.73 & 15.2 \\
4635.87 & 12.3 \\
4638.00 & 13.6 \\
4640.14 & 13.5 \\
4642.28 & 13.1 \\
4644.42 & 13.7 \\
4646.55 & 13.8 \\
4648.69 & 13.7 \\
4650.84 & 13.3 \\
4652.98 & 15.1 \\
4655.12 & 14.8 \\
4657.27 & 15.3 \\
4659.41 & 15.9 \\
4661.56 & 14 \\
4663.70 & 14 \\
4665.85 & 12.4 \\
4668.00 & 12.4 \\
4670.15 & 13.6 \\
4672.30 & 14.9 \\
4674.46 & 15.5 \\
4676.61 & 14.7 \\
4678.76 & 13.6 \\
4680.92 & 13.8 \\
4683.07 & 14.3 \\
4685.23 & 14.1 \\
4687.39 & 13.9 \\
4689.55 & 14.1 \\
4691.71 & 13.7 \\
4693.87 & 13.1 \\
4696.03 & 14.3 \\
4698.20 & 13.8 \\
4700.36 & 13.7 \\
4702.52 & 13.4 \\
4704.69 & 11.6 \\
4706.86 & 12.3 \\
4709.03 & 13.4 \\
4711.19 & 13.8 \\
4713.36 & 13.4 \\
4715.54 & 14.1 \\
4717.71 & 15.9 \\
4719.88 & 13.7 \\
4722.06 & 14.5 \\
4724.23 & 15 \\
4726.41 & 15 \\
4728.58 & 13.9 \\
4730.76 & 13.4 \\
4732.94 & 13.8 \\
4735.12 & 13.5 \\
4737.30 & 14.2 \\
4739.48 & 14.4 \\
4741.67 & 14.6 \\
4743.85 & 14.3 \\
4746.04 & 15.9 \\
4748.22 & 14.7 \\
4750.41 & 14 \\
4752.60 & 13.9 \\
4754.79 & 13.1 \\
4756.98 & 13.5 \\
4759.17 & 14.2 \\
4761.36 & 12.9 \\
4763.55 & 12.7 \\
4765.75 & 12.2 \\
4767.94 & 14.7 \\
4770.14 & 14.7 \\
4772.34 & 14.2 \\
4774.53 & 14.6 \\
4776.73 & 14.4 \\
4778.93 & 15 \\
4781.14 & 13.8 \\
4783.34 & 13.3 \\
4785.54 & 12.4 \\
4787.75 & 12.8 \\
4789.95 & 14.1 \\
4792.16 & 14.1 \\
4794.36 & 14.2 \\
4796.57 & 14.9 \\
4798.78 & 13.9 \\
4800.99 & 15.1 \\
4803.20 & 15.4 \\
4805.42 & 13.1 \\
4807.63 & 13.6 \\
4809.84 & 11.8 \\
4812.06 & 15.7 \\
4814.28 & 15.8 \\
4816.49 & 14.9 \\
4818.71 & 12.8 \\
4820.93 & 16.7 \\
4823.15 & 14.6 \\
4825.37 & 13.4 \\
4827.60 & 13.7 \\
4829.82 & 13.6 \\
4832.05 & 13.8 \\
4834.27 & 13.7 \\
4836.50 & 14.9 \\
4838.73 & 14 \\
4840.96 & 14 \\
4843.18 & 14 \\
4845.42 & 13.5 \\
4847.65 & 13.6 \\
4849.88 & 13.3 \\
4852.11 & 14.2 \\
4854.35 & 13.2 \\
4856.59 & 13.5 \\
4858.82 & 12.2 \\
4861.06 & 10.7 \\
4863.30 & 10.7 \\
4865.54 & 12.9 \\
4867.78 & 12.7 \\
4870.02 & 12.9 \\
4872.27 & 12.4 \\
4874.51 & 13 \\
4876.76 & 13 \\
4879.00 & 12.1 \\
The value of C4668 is 3.9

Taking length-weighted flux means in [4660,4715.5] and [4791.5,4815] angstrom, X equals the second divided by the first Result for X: 1.0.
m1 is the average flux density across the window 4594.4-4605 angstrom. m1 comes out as 13.9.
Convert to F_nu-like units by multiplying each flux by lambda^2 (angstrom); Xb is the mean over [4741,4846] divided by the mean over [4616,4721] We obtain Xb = 1.06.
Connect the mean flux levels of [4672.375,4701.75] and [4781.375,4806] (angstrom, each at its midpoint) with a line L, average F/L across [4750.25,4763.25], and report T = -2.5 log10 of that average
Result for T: 0.04 mag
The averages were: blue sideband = 14.1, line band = 13.5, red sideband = 14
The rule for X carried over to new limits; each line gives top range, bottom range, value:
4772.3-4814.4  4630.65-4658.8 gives 1.01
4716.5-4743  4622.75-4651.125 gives 1.02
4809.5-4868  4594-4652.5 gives 0.97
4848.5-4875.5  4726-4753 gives 0.89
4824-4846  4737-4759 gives 0.97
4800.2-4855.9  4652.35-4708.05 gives 1.01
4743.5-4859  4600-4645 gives 0.98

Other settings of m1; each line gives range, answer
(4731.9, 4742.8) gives 14.1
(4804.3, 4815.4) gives 14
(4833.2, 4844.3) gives 14.1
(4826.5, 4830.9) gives 13.7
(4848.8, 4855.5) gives 13.6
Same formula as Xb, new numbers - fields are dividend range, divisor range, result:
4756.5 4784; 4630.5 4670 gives 1.05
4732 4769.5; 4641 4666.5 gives 1.03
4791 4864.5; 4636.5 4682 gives 1.06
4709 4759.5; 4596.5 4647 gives 1.05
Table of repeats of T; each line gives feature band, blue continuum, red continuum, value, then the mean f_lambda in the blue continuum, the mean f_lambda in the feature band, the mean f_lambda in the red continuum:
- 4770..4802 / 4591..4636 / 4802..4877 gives -0.03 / 14.3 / 14.1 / 13.6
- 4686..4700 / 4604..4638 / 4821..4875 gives 0.02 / 14.4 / 13.8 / 13.3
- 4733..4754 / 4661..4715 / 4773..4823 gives -0.03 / 13.7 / 14.3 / 14.2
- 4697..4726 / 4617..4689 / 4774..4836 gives 0.03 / 14.2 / 13.8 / 14.1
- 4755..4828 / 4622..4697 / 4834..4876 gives -0.05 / 14.1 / 14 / 13.1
